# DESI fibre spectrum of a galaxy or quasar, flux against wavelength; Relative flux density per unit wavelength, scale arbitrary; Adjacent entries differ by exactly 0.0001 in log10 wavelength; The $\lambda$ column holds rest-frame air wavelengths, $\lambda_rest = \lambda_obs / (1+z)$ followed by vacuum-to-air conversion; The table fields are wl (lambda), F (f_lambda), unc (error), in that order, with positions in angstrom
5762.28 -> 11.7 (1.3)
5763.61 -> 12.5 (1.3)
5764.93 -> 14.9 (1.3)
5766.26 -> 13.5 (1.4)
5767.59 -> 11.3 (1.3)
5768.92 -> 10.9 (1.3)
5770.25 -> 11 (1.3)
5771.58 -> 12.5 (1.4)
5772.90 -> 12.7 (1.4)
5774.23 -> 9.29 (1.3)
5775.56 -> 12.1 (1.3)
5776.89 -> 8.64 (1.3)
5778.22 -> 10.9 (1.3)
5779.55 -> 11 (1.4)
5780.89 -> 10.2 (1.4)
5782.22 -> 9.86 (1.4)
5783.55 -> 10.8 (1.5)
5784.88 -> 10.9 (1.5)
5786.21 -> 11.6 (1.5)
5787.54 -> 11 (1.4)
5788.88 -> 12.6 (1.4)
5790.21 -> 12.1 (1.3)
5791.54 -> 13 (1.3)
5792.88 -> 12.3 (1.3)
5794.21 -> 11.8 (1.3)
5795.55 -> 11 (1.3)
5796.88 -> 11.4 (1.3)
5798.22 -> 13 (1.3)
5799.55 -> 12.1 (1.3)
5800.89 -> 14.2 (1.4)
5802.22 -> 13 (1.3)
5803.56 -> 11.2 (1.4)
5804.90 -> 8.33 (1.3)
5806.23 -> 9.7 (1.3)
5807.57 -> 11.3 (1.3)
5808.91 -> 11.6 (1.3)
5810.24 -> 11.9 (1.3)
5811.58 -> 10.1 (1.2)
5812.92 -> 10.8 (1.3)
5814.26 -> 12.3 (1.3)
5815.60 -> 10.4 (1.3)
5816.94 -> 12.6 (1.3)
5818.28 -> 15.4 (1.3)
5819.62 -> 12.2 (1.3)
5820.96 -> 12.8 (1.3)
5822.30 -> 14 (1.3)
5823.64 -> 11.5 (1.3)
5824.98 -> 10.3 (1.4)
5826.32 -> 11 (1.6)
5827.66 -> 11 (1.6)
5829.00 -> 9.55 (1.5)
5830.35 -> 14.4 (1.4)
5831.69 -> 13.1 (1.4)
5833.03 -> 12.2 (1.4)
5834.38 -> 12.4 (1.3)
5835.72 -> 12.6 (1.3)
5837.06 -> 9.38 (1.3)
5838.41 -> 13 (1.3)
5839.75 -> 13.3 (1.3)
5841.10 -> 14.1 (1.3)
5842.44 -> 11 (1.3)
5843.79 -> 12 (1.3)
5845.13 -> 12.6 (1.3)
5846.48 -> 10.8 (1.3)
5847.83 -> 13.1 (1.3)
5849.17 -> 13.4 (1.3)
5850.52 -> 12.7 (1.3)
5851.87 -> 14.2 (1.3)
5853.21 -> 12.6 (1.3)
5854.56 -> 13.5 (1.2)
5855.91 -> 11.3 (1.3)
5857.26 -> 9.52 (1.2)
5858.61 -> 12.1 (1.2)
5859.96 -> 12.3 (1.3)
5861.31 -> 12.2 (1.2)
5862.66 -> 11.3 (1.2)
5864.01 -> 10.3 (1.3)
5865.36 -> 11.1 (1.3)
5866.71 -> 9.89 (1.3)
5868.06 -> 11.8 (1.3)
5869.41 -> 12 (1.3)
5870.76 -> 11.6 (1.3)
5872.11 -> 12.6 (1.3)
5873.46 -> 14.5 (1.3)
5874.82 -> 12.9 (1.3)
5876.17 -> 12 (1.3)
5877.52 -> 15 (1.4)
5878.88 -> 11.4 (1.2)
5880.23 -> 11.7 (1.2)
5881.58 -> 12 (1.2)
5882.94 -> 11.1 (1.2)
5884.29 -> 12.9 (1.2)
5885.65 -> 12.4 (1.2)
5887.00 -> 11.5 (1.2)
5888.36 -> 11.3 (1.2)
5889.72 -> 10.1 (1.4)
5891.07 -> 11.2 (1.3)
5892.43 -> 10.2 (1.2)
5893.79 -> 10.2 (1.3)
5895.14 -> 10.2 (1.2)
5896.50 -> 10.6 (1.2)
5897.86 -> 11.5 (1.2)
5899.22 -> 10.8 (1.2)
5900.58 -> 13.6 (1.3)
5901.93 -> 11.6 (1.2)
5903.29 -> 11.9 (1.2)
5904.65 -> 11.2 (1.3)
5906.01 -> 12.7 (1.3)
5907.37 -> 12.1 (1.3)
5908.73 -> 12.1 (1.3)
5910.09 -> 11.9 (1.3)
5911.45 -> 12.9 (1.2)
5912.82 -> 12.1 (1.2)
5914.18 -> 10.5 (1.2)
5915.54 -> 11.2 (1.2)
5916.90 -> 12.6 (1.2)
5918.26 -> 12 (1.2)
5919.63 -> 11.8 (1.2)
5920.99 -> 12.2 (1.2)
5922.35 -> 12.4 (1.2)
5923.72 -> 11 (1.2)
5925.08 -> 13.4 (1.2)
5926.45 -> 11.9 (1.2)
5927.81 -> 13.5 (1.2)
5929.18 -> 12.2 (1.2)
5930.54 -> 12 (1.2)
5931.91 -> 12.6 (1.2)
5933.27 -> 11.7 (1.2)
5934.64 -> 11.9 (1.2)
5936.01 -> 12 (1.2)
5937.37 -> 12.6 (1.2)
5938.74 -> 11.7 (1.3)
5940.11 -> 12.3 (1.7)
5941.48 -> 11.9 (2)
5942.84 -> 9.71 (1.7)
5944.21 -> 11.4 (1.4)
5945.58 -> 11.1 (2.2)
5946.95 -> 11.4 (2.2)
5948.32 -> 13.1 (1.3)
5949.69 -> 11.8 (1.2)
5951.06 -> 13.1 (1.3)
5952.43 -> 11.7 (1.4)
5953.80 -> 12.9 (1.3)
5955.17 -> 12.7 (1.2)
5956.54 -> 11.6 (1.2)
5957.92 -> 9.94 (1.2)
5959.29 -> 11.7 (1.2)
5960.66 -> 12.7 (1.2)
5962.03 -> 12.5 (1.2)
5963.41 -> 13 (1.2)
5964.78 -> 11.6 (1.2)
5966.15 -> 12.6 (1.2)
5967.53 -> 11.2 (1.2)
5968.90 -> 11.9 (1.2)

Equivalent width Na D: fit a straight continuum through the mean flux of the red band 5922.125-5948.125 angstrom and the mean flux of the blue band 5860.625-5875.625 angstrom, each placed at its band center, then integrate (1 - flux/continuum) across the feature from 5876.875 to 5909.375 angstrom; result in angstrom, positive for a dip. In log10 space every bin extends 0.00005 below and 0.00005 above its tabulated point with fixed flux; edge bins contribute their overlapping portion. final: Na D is 0.7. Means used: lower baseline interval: 11.8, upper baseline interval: 11.9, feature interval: 11.6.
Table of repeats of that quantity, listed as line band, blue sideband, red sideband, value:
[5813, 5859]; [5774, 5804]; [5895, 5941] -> -2.1 angstrom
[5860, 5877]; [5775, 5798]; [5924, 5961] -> -0.3 angstrom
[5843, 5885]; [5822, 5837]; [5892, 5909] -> -1.7 angstrom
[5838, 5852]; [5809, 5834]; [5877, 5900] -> -1.1 angstrom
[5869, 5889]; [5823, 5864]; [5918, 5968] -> -0.5 angstrom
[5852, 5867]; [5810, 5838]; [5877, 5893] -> 0.2 angstrom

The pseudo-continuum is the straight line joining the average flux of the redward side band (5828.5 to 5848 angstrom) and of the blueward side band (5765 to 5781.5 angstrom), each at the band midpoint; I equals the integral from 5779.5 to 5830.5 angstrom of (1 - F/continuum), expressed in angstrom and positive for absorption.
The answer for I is 0.6 angstrom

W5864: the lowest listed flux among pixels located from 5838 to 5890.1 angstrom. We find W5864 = 9.52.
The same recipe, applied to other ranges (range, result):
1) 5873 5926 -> 10.1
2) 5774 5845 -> 8.33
